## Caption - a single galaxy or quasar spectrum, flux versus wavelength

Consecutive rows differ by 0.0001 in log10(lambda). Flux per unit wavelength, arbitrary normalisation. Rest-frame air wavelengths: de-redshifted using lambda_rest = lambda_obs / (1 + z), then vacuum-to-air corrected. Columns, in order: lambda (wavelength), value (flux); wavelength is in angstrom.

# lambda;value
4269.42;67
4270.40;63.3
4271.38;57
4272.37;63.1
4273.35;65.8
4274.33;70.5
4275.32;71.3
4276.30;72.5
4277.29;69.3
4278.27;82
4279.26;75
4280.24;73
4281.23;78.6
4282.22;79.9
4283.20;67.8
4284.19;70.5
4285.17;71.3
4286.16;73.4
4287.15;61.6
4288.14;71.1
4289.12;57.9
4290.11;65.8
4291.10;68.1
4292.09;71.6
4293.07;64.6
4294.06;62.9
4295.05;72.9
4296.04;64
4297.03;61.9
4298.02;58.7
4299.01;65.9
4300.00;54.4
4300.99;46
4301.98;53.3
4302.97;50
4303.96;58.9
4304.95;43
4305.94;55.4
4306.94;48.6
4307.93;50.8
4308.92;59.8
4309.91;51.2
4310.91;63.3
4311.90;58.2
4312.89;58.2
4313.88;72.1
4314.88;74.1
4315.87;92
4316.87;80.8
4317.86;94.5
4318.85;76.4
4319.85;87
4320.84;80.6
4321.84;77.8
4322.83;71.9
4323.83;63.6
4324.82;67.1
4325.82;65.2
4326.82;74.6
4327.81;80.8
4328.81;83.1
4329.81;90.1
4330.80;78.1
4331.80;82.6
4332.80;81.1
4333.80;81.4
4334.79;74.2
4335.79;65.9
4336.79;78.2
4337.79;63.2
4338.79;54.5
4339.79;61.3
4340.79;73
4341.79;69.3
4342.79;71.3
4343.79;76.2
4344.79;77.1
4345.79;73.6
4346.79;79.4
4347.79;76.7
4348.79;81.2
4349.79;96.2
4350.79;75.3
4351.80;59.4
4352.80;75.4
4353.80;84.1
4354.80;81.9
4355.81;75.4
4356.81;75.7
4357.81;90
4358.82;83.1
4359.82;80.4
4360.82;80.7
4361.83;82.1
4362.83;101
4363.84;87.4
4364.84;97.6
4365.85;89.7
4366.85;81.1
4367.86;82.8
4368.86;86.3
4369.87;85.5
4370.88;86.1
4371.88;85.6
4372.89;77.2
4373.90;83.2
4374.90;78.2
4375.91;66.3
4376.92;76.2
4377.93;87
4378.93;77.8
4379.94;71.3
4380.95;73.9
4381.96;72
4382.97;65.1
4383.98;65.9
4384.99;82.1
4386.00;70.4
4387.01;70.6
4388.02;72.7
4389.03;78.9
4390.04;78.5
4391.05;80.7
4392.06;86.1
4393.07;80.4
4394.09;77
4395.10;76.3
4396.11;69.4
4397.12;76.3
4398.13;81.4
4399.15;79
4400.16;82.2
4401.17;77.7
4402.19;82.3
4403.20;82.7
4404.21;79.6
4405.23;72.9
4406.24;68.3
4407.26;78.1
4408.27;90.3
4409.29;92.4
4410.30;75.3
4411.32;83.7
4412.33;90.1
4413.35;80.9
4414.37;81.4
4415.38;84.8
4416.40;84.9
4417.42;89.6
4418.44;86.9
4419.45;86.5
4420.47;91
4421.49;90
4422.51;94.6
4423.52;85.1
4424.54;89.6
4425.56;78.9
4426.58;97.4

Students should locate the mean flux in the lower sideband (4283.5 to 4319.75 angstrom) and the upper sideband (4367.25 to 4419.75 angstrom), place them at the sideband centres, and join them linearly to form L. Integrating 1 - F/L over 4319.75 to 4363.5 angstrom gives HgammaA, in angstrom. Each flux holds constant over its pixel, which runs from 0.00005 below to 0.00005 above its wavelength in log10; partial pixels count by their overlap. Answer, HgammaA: -3.7 angstrom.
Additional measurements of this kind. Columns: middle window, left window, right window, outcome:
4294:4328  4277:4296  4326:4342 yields 3.3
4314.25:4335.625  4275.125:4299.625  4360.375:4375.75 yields -0.6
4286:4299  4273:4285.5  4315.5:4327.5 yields 1.6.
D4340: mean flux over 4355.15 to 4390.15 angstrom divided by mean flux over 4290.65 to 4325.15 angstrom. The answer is 1.2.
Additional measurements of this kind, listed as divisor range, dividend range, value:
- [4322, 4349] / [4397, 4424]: 1.13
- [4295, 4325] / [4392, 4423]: 1.27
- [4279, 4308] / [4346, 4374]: 1.31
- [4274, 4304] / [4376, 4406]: 1.15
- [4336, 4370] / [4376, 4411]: 0.98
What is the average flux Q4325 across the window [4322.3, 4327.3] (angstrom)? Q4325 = 68.5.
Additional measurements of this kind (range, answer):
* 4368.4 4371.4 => 85.9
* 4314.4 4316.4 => 83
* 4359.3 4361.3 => 80.9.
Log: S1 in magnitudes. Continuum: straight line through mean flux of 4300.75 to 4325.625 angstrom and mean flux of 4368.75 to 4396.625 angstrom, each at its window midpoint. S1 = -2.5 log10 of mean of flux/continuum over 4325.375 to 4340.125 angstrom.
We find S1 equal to -0.09 mag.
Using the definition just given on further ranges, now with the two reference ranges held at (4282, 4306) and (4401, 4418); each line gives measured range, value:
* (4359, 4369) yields -0.17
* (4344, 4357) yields -0.08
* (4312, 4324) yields -0.16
